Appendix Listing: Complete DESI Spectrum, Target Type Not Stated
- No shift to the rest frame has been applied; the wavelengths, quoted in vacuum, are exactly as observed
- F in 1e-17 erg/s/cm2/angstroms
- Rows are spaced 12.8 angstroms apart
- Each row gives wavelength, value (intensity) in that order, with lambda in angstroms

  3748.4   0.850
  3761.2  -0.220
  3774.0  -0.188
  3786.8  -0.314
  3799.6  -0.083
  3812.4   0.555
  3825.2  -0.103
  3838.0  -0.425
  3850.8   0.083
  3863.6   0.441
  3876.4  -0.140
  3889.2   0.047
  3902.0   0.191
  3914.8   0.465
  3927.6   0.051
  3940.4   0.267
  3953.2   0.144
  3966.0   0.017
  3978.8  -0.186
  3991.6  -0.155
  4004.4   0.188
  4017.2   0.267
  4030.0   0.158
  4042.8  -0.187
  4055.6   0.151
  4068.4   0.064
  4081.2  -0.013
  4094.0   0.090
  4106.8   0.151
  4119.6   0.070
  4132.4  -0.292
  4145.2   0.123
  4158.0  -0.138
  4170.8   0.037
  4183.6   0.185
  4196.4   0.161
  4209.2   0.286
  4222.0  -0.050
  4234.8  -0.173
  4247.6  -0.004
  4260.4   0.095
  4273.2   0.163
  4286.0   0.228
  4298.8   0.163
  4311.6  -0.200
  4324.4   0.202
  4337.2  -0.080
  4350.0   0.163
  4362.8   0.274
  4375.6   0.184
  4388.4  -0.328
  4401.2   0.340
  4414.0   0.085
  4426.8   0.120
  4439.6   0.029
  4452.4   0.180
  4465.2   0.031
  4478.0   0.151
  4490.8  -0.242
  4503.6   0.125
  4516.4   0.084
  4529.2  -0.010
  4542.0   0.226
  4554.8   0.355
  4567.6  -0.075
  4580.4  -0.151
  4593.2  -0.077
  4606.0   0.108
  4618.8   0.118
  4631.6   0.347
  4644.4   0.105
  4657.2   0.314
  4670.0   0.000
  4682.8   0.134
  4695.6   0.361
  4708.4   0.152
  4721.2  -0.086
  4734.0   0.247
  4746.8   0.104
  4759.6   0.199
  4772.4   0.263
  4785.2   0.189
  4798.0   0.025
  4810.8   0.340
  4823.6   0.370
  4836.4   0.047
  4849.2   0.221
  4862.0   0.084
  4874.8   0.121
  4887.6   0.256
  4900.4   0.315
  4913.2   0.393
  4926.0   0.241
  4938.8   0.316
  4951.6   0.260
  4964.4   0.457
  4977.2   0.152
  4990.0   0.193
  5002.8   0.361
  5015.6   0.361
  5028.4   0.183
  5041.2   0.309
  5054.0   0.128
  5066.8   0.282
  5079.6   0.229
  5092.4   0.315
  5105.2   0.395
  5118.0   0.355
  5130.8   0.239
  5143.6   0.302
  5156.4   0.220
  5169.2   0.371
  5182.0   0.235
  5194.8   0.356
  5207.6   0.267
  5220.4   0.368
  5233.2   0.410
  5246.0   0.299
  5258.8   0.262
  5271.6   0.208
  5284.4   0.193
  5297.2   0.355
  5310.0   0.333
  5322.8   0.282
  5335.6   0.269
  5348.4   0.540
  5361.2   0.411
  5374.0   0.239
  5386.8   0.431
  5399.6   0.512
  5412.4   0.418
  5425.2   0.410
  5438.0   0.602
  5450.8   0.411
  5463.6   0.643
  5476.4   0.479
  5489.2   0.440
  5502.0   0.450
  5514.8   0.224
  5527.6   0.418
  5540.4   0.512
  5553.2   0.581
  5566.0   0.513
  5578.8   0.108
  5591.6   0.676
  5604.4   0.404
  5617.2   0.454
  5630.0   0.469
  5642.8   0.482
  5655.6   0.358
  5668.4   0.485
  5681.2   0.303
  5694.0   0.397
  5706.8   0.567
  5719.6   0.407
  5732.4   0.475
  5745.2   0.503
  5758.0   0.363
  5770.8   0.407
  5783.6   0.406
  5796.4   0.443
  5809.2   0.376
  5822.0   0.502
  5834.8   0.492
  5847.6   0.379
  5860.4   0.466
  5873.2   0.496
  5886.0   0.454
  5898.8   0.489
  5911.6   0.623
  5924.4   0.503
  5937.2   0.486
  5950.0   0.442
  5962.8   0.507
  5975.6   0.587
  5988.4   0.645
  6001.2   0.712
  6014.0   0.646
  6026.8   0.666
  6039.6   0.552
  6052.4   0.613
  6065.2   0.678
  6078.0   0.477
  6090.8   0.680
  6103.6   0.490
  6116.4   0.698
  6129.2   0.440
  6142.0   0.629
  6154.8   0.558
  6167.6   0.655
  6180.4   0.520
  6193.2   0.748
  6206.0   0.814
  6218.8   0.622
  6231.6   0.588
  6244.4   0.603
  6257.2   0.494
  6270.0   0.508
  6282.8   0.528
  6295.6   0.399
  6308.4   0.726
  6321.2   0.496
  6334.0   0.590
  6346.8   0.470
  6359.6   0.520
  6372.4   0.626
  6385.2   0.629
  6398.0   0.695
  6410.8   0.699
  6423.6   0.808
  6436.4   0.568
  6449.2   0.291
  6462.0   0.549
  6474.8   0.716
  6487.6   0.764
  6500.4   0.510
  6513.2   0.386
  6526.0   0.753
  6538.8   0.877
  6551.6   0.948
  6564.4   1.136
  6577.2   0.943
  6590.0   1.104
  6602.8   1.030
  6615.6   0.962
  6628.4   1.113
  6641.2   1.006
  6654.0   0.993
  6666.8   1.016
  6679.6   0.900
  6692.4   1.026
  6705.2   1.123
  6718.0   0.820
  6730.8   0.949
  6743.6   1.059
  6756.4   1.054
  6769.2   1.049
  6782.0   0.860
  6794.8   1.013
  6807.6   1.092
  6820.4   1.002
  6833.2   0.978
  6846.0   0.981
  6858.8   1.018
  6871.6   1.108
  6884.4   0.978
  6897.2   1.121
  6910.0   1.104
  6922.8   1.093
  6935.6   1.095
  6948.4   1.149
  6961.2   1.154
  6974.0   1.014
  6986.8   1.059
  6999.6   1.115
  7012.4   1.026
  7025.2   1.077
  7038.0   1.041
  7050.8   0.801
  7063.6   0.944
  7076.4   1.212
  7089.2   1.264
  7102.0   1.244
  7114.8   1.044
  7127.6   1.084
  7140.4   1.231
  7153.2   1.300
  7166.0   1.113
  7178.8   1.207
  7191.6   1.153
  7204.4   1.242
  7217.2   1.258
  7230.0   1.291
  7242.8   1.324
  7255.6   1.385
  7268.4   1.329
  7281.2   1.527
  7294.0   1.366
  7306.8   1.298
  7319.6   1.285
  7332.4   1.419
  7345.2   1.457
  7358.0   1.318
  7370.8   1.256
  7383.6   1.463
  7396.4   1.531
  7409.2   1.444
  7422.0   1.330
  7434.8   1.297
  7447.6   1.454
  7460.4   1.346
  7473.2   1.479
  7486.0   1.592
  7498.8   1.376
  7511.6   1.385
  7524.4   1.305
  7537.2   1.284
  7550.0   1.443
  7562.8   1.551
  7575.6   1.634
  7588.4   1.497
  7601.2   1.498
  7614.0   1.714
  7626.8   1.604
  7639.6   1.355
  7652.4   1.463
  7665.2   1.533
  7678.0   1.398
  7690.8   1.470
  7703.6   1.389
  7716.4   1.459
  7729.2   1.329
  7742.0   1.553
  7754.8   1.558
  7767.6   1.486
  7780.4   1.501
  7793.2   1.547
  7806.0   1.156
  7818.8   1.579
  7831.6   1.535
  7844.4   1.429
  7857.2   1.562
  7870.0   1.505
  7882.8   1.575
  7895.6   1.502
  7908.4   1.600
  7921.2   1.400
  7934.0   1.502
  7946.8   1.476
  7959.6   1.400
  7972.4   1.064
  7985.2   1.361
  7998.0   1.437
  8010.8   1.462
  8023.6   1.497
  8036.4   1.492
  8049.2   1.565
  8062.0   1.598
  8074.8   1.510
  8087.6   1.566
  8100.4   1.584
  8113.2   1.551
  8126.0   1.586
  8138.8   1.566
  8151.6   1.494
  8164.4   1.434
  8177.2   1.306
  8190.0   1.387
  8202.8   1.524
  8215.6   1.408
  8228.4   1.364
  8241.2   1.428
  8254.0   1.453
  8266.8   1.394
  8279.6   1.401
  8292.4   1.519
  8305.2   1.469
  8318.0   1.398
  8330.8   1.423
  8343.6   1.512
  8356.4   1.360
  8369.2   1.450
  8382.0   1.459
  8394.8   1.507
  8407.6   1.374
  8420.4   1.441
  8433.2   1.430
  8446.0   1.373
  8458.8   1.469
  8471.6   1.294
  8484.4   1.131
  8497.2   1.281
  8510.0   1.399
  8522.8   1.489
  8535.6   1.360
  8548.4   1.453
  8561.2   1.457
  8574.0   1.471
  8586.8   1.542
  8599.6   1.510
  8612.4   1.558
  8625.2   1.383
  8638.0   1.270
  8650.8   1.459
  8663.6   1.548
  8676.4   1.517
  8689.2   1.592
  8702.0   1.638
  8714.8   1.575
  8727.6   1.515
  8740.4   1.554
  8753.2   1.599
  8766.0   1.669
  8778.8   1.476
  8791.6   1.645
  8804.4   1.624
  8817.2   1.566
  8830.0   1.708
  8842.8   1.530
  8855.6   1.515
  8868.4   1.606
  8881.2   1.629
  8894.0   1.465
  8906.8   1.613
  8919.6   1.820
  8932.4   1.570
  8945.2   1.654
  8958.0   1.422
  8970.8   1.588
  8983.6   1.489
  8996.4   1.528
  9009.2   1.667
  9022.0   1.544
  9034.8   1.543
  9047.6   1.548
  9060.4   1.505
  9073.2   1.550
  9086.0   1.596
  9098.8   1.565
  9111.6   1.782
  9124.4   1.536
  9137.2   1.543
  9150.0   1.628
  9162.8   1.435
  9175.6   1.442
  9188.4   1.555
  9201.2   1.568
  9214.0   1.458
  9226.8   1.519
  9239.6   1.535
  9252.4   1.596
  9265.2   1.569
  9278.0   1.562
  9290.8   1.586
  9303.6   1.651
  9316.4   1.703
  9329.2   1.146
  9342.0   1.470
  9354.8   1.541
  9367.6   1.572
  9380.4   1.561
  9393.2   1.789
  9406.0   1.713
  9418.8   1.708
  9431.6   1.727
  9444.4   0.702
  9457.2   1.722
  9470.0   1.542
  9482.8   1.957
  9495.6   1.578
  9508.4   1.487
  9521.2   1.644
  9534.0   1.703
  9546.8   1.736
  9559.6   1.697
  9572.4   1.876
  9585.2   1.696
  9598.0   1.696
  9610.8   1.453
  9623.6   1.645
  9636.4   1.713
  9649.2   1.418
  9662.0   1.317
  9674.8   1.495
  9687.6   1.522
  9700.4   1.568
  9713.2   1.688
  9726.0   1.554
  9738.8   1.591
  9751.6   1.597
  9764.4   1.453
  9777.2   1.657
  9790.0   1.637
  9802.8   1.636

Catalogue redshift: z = 0.640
